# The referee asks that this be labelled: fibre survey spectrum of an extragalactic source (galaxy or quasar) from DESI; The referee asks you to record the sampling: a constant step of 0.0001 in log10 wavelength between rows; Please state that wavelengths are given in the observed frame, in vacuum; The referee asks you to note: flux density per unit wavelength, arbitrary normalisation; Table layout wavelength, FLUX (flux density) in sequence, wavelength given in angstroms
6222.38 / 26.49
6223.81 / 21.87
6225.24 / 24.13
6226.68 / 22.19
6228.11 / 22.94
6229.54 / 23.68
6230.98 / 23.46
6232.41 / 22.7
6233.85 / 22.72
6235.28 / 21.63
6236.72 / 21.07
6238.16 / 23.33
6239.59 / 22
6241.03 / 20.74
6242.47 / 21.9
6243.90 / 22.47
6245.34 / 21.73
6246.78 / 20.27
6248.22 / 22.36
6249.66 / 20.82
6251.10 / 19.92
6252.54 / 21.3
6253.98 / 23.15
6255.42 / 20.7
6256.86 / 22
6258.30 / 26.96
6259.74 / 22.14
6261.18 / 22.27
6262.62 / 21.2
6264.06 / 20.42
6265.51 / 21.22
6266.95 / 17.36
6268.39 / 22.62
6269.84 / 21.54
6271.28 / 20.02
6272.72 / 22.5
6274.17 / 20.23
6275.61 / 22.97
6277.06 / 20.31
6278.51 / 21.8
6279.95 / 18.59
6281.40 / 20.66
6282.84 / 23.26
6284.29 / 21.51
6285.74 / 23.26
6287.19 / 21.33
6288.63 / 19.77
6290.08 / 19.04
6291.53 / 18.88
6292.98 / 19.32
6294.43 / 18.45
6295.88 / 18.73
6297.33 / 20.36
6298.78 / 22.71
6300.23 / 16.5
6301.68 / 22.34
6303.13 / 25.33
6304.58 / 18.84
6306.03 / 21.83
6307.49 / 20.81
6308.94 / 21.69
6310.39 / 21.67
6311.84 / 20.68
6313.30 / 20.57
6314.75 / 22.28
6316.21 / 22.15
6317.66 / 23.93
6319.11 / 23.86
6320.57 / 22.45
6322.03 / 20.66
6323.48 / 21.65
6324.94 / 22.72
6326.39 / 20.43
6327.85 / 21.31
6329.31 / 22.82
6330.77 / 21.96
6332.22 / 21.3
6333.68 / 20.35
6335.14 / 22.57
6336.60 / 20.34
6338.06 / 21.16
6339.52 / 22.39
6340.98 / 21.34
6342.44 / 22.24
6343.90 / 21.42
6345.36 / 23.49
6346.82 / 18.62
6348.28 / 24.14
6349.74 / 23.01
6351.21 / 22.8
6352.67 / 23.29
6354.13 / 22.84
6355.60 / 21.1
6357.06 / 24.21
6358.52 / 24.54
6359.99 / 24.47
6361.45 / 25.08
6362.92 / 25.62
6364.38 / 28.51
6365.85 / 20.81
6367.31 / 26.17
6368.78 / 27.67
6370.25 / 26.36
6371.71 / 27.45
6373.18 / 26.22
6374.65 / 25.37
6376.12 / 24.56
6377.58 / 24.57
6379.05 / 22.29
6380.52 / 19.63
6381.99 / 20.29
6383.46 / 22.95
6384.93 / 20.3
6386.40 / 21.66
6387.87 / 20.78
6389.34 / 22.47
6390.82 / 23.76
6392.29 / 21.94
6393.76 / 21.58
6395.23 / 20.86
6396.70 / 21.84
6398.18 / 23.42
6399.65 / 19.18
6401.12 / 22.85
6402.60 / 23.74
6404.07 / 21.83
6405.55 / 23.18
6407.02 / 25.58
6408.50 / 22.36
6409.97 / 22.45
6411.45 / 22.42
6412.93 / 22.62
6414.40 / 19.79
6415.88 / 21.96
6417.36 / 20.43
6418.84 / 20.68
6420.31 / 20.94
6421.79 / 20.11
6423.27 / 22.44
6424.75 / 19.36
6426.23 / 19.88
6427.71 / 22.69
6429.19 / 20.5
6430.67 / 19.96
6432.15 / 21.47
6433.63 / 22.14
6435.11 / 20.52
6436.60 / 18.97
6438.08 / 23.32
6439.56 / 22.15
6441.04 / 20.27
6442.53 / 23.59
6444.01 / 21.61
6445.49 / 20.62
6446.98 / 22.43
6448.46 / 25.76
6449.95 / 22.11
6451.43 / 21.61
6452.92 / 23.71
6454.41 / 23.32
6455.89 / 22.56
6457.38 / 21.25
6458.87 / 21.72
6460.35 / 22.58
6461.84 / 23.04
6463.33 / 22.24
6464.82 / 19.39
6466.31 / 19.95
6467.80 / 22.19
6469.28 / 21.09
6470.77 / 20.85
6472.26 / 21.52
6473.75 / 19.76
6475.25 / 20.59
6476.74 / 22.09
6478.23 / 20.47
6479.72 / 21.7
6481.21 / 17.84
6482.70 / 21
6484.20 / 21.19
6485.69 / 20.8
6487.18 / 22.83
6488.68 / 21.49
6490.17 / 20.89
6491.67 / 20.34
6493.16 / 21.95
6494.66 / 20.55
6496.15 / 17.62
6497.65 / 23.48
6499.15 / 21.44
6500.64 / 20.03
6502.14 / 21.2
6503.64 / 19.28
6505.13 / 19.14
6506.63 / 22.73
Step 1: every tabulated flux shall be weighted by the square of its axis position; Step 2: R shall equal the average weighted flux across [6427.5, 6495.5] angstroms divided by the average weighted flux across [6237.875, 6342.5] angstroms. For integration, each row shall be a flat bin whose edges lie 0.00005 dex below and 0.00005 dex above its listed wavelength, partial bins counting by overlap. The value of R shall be 1.06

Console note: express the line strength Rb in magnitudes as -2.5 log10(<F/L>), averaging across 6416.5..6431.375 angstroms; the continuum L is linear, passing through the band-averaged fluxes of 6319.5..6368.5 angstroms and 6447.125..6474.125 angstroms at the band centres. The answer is 0.075 mag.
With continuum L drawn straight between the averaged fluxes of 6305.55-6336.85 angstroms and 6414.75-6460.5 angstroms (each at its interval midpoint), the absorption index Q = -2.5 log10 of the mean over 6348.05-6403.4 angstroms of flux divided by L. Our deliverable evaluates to -0.08 mag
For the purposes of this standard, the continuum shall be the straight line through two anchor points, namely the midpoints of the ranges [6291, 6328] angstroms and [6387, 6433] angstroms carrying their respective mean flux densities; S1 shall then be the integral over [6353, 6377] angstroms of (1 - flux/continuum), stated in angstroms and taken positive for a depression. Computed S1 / -4.0 angstroms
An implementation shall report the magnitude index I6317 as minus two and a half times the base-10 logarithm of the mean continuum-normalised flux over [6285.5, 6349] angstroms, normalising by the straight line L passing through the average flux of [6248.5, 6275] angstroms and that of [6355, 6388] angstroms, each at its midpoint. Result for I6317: 0.07 mag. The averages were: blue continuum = 21.5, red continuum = 24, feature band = 21.3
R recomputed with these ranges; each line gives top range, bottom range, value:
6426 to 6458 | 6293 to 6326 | 1.07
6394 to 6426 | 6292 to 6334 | 1.05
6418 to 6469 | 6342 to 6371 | 0.93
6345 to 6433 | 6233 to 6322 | 1.10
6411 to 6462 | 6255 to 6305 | 1.08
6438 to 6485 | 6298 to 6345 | 1.04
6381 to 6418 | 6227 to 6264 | 1.04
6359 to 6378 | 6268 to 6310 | 1.26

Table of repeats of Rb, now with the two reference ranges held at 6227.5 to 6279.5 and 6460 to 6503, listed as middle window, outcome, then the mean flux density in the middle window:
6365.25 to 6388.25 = -0.11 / 23.6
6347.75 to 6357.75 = -0.08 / 23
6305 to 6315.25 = 0.02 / 21.3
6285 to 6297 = 0.09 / 19.9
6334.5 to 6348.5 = -0.01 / 21.7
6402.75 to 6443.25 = -0.02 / 21.6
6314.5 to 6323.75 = -0.05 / 22.5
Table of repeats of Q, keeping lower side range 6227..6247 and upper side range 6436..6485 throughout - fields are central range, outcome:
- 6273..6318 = 0.057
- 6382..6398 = 0.000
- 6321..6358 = 0.000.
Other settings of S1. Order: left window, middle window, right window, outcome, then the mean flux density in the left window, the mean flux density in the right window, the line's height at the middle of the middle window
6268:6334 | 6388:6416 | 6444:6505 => -1.3 angstroms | 21.2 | 21.3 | 21.3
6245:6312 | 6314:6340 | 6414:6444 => -1.0 angstroms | 21.1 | 21.1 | 21.1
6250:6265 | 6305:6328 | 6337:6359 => 0.5 angstroms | 22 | 22.4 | 22.2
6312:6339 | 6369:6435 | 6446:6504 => -2.0 angstroms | 21.8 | 21.4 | 21.6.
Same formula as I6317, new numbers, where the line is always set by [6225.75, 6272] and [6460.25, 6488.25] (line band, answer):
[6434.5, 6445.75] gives -0.012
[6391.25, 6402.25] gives -0.023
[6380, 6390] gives 0.010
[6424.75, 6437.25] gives 0.028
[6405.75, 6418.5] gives -0.045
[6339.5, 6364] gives -0.077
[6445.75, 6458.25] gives -0.078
